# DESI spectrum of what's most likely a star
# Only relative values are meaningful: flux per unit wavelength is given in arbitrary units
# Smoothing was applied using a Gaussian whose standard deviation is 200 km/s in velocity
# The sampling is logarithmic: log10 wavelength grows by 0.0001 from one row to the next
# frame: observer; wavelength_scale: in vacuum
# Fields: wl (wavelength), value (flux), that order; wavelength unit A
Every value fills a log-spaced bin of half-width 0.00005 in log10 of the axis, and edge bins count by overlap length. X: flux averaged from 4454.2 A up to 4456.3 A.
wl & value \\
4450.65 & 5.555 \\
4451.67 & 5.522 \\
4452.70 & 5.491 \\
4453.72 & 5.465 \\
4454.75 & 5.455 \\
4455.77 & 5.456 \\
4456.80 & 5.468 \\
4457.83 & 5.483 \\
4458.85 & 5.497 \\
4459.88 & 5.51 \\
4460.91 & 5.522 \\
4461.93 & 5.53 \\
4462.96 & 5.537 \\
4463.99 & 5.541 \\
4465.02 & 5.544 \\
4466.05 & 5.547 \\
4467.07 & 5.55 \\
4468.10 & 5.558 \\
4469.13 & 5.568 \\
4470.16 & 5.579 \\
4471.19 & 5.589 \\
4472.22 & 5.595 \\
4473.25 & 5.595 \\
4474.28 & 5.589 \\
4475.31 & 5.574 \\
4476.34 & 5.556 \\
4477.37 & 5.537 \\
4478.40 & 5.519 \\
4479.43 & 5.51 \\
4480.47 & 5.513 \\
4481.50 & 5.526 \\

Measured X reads 5.45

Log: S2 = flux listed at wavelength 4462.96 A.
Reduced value 5.537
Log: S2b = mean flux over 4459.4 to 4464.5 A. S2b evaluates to 5.53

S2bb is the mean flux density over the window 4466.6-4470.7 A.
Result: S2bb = 5.56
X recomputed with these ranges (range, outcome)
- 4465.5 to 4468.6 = 5.56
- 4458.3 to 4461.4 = 5.51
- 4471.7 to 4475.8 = 5.59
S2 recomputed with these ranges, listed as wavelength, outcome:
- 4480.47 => 5.513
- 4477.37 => 5.537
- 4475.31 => 5.574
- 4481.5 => 5.526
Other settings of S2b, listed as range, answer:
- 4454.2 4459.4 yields 5.47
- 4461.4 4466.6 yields 5.55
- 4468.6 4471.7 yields 5.57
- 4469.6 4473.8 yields 5.59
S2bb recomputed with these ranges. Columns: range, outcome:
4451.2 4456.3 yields 5.48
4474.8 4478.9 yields 5.55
